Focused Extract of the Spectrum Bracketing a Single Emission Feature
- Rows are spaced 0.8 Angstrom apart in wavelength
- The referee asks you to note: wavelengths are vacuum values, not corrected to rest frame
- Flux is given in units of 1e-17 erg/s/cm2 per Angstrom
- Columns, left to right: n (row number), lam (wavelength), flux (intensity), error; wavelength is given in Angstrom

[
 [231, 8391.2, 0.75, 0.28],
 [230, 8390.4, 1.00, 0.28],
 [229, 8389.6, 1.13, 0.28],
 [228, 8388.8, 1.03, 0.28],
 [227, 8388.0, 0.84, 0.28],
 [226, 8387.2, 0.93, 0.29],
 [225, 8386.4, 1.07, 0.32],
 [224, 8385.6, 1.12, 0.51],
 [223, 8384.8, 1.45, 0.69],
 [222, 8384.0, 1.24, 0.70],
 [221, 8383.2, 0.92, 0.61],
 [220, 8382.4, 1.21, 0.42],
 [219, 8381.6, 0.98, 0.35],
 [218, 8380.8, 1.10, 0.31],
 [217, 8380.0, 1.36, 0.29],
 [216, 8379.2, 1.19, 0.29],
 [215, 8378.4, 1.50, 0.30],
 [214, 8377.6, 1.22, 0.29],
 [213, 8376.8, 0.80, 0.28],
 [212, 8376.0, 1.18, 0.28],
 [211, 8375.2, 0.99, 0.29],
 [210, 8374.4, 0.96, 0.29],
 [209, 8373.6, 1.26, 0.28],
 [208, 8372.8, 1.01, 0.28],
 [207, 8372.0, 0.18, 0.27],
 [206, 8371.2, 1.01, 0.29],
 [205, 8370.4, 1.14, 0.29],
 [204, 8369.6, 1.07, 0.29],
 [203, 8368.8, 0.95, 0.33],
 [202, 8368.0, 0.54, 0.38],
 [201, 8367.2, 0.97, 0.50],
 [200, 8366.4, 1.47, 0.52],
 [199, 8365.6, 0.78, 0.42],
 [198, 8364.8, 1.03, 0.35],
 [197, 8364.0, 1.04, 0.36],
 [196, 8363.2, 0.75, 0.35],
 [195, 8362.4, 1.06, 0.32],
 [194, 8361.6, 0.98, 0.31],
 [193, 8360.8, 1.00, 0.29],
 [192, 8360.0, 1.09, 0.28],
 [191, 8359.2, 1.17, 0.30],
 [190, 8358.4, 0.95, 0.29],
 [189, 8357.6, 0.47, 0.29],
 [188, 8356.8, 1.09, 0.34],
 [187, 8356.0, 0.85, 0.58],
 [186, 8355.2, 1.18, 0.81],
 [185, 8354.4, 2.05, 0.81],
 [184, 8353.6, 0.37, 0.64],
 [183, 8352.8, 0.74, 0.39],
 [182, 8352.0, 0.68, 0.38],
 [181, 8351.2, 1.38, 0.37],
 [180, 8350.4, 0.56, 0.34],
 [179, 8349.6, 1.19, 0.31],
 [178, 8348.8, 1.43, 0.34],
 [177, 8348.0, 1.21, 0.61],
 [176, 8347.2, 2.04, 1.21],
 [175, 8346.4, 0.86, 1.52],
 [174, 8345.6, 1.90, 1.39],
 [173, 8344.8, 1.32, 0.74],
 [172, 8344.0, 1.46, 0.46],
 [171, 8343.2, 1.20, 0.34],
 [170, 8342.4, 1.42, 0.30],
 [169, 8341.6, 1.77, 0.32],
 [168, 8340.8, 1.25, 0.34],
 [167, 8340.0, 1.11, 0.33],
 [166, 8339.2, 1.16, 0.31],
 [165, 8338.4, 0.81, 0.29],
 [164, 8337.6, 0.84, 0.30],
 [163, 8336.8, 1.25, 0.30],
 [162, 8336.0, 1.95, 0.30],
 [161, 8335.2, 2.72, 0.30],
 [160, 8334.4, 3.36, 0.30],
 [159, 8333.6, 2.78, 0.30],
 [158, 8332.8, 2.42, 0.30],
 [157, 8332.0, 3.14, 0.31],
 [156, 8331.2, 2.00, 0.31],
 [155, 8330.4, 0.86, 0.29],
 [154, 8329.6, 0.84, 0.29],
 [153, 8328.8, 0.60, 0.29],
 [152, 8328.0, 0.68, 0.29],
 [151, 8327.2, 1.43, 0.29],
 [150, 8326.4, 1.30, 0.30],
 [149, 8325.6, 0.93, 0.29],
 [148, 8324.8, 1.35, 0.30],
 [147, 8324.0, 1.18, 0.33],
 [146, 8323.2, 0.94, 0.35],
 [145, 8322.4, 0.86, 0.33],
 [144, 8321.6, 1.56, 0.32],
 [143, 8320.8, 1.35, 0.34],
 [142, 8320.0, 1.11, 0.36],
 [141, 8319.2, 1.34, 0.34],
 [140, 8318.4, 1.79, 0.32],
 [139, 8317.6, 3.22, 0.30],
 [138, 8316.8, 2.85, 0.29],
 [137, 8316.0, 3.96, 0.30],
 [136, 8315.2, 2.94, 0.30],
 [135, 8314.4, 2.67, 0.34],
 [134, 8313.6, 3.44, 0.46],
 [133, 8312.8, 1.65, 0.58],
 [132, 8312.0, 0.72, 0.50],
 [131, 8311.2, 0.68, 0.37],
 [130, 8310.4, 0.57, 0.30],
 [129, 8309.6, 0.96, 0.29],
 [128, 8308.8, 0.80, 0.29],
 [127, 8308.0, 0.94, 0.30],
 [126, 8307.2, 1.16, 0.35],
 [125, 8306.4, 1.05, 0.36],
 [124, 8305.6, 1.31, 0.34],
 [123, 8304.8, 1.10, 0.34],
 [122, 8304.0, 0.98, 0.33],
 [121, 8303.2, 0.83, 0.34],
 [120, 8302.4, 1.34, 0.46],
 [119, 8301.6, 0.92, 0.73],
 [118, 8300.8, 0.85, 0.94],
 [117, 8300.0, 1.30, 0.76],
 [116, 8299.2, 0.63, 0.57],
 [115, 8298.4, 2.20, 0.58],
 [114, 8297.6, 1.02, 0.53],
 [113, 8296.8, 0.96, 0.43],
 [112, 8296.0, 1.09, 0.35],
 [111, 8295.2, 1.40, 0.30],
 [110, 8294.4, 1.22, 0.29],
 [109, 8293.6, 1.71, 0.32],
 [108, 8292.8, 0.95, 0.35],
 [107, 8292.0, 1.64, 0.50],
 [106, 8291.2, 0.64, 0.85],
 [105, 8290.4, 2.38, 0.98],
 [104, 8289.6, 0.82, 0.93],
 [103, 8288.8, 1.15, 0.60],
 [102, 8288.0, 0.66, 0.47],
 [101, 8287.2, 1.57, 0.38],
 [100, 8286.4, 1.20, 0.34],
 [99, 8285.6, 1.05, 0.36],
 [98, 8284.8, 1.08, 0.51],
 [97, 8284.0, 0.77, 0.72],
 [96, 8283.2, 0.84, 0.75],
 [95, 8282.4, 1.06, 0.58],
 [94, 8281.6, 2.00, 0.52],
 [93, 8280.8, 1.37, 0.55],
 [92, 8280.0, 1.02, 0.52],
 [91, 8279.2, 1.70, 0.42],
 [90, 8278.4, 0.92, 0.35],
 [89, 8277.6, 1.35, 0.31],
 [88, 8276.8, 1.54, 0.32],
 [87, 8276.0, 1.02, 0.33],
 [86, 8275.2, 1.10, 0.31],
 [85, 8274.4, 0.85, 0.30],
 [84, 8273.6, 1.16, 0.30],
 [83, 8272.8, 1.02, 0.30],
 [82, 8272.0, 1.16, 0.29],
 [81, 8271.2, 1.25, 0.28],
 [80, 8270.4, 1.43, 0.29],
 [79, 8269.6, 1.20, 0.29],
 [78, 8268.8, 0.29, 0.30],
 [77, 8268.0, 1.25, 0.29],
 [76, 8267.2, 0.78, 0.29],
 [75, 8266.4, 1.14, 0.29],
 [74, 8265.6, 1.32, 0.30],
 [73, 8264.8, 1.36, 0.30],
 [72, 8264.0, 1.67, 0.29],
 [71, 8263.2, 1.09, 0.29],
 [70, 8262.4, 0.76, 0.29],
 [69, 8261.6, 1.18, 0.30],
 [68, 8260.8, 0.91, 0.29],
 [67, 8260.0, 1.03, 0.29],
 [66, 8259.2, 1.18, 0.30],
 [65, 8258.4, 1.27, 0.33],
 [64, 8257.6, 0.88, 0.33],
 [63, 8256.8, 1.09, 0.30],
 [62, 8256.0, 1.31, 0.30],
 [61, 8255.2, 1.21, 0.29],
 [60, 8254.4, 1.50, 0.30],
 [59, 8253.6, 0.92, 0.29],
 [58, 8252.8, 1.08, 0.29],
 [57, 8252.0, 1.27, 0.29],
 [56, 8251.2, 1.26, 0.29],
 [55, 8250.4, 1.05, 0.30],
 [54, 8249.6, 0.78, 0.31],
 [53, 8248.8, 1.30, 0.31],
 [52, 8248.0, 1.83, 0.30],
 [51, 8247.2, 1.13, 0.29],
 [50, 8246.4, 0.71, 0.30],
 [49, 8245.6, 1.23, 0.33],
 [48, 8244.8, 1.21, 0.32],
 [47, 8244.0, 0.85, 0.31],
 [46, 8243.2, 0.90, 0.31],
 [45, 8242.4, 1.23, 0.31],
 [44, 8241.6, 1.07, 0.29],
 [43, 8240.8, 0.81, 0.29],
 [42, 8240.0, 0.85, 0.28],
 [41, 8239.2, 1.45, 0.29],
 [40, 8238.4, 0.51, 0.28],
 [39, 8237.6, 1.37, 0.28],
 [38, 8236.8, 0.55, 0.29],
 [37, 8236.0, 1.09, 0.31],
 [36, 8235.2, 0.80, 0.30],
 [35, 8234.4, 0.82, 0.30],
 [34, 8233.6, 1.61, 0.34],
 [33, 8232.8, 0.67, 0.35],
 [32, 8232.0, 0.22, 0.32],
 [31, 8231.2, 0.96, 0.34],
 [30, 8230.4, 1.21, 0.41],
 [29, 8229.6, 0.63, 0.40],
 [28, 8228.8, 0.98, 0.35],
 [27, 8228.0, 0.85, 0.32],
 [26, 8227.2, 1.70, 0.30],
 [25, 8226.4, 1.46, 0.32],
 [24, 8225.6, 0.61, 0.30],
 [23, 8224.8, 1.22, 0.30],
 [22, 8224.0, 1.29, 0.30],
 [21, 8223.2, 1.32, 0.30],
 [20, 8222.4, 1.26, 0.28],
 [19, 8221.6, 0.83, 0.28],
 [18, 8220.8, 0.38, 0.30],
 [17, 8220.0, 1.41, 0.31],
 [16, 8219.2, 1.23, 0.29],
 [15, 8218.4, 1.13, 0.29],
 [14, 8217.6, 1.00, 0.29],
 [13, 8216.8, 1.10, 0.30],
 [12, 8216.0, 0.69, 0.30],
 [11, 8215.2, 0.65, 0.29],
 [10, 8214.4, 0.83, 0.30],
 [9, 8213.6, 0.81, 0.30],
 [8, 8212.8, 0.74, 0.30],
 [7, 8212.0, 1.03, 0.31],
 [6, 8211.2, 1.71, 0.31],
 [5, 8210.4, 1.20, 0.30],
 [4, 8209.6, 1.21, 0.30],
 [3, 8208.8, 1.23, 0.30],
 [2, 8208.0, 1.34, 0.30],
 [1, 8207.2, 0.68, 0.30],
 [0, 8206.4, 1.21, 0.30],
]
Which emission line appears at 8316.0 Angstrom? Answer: [S II]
